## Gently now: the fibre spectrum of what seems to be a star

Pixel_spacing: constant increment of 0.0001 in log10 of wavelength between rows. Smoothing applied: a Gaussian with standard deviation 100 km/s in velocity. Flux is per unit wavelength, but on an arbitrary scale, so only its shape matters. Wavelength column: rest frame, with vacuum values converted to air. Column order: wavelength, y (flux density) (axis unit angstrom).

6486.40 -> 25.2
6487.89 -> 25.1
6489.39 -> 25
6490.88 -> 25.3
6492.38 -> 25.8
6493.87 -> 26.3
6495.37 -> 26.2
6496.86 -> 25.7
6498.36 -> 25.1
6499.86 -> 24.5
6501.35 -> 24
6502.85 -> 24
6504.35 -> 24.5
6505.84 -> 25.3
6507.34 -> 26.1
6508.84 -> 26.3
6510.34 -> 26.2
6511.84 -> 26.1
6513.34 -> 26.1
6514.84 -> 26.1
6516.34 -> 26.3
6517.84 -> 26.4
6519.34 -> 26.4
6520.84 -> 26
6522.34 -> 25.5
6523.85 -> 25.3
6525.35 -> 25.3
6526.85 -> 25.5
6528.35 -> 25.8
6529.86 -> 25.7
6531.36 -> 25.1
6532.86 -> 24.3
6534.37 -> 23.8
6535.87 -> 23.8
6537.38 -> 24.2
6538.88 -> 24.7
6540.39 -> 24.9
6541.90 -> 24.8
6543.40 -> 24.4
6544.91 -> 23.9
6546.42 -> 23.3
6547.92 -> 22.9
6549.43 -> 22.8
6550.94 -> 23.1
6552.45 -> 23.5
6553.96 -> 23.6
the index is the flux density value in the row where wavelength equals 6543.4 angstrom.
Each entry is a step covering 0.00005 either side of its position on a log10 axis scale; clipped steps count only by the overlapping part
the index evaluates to 24.4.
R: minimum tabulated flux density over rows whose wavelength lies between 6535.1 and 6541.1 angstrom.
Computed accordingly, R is 23.8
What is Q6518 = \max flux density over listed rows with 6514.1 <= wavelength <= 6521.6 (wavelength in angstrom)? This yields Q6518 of 26.4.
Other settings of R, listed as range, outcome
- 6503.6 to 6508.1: 24.5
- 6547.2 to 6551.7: 22.8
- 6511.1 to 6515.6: 26.1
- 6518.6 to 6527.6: 25.3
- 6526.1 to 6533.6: 24.3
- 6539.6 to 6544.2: 24.4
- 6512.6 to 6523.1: 25.5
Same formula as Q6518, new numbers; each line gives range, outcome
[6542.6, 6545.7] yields 24.4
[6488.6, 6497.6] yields 26.3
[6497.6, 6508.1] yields 26.1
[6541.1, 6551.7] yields 24.8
